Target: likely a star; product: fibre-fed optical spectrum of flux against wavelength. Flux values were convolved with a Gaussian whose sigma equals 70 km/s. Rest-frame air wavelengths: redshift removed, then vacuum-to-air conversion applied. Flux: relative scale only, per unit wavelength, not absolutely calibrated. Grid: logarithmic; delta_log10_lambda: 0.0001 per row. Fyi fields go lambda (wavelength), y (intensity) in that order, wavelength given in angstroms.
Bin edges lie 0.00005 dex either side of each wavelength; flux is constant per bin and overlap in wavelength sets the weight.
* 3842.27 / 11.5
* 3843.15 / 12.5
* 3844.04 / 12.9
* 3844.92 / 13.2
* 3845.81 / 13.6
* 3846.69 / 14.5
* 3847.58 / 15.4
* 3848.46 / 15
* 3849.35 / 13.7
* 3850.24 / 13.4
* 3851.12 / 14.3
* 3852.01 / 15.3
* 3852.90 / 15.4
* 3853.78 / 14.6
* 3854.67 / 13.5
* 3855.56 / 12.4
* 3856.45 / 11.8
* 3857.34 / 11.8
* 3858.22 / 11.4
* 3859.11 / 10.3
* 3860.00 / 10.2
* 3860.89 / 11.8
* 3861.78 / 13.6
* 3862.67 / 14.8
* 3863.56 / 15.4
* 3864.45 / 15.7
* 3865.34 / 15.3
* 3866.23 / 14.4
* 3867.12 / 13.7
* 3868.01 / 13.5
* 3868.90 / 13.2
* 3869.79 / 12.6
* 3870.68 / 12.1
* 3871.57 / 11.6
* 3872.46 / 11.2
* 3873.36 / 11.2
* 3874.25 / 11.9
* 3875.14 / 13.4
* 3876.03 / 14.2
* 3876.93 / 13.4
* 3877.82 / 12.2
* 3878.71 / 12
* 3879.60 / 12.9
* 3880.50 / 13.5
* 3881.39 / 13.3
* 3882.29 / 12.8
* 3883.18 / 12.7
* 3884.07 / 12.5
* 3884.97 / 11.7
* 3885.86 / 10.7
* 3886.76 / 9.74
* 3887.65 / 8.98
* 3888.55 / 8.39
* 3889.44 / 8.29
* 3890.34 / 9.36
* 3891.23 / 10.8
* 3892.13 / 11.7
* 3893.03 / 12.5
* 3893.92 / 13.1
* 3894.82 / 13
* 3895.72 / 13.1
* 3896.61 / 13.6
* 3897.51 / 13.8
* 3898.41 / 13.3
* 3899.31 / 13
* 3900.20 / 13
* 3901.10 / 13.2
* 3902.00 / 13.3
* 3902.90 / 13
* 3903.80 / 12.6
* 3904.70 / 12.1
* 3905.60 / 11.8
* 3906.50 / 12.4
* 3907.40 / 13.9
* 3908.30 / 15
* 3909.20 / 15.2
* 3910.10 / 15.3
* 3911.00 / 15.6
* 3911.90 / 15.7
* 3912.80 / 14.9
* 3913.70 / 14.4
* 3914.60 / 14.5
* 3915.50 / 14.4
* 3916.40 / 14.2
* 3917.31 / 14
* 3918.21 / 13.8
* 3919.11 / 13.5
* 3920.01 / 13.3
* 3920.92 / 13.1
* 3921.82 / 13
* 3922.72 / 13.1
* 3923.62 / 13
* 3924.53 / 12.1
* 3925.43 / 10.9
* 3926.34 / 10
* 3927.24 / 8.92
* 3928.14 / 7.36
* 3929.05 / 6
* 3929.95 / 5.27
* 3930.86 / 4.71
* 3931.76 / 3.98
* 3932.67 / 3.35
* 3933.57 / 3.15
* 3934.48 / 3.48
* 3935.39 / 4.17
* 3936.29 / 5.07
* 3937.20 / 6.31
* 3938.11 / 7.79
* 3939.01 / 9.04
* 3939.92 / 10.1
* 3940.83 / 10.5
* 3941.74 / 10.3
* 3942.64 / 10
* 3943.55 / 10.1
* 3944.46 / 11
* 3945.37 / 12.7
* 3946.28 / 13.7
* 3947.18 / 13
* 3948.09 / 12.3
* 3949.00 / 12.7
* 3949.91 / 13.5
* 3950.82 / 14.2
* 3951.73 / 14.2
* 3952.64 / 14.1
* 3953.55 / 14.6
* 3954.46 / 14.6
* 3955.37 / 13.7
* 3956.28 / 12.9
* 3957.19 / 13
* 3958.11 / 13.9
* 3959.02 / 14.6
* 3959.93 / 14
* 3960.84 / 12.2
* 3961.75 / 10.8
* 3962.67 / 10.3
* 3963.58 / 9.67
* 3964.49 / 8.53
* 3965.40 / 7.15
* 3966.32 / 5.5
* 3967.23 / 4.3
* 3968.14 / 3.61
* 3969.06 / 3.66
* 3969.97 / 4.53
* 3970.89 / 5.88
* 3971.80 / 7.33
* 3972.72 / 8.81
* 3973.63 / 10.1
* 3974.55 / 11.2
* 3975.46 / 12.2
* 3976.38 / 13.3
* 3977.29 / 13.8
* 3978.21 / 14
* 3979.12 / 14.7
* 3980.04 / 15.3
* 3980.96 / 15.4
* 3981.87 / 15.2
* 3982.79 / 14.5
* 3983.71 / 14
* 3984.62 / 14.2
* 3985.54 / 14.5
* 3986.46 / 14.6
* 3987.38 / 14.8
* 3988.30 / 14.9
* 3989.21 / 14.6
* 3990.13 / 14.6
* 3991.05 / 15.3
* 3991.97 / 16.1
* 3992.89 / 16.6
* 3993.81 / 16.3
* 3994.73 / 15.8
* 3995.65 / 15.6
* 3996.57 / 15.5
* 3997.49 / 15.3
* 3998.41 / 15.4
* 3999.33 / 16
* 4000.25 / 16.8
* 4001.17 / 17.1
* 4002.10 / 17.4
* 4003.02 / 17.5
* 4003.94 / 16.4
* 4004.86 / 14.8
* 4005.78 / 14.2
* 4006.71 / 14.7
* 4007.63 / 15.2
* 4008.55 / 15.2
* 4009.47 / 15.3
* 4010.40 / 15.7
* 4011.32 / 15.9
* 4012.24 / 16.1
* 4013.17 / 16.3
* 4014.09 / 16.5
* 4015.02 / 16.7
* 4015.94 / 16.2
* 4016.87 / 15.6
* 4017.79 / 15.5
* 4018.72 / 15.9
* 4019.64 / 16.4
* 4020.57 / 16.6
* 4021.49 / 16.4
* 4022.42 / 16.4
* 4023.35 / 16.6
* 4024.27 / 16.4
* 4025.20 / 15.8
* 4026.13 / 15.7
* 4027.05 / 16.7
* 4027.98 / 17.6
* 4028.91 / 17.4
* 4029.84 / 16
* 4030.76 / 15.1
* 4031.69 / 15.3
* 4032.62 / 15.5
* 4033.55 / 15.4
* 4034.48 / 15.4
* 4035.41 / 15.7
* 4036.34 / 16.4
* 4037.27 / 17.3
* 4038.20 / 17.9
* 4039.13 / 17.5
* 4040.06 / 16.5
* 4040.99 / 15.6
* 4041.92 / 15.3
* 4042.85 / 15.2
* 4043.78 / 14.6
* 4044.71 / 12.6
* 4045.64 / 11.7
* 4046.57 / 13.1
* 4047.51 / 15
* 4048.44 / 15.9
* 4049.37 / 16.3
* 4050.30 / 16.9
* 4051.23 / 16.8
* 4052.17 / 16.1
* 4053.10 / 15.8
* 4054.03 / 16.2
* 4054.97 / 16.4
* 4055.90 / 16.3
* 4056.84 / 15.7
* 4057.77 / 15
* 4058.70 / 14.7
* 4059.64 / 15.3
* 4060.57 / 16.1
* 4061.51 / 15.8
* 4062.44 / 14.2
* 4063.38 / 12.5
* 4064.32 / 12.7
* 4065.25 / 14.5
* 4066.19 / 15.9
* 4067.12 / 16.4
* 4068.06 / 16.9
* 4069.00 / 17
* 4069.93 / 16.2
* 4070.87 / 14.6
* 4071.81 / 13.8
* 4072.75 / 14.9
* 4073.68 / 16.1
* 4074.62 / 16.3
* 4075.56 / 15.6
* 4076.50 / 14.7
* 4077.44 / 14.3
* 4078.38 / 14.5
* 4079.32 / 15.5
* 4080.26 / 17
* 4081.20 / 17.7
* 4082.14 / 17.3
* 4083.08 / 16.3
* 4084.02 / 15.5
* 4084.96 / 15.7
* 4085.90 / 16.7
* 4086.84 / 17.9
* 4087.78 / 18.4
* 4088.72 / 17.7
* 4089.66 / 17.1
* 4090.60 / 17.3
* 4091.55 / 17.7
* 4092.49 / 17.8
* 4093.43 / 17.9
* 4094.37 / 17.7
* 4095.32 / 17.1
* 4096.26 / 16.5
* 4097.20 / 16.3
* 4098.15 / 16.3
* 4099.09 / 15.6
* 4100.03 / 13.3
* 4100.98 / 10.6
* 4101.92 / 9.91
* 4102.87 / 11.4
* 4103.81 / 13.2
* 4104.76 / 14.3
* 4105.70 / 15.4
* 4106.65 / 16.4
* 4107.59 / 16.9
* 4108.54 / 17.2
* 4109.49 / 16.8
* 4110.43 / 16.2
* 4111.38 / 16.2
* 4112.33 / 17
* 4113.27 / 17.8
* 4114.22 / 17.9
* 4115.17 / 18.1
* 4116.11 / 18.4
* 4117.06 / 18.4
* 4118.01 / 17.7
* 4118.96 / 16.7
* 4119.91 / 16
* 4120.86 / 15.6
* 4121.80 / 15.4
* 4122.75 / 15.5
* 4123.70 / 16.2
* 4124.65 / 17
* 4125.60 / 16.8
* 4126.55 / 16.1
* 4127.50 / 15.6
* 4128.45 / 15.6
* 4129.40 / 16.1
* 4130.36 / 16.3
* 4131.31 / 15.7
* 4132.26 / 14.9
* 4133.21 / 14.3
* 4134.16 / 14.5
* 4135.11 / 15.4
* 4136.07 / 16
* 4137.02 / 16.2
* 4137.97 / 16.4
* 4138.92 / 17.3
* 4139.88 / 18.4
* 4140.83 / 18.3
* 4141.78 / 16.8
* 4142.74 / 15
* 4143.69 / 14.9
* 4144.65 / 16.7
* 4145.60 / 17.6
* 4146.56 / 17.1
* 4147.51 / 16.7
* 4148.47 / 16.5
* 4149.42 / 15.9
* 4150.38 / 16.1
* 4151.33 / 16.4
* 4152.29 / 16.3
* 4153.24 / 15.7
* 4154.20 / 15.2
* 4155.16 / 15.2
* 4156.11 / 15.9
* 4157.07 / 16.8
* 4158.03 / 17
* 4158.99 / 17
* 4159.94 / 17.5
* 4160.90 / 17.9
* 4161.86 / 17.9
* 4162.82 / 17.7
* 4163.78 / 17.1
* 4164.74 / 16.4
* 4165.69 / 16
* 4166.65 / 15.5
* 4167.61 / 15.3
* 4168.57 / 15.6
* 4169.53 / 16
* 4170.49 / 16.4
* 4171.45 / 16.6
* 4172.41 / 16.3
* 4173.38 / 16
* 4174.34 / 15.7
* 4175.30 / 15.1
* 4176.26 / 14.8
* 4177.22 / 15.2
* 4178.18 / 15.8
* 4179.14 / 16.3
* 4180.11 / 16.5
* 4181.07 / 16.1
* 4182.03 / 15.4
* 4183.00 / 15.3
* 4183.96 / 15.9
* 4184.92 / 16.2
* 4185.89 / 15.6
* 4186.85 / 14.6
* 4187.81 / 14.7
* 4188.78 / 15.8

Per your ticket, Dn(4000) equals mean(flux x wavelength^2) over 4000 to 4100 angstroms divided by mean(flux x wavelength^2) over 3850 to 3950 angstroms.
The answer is 1.5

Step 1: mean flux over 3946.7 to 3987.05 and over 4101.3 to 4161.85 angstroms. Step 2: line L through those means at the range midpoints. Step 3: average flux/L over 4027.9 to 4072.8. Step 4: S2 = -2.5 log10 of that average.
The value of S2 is -0.11 mag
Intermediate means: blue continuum 11.7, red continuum 16.2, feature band 15.5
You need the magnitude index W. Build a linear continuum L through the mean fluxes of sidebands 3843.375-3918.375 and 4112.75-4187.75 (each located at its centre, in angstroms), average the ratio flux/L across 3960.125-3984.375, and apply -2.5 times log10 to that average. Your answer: 0.34 mag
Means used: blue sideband 13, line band 10.3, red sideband 16.3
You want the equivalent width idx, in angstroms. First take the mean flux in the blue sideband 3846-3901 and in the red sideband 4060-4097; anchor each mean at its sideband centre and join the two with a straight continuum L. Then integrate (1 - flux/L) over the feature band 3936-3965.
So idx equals 4.77 angstroms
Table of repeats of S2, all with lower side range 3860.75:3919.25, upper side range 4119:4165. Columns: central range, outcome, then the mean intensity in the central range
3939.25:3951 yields 0.167 mag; 11.7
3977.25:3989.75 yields -0.032 mag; 14.6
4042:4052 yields 0.014 mag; 14.9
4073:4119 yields -0.034 mag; 16.2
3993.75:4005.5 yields -0.120 mag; 16.1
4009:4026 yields -0.103 mag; 16.1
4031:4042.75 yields -0.082 mag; 16.1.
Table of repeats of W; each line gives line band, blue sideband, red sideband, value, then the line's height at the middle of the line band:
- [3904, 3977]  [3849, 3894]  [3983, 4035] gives 0.29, 14.1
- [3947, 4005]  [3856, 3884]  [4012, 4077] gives 0.13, 14.6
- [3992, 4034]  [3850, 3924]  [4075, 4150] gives -0.09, 14.8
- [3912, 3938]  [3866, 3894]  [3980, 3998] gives 0.32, 13.3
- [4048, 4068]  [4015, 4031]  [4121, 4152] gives 0.05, 16.3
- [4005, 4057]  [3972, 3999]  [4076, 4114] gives -0.06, 15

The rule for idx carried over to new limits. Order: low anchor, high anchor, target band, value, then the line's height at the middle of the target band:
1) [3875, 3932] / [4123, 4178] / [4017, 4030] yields -2.0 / 14.1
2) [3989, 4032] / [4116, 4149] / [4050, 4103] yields 1.4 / 16.2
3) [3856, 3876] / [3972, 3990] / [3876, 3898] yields 1.8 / 12.9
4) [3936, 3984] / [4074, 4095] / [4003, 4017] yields -2.5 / 13.3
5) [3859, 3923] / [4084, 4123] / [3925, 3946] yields 9.2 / 13.6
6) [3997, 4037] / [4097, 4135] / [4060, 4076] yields 0.6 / 15.9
